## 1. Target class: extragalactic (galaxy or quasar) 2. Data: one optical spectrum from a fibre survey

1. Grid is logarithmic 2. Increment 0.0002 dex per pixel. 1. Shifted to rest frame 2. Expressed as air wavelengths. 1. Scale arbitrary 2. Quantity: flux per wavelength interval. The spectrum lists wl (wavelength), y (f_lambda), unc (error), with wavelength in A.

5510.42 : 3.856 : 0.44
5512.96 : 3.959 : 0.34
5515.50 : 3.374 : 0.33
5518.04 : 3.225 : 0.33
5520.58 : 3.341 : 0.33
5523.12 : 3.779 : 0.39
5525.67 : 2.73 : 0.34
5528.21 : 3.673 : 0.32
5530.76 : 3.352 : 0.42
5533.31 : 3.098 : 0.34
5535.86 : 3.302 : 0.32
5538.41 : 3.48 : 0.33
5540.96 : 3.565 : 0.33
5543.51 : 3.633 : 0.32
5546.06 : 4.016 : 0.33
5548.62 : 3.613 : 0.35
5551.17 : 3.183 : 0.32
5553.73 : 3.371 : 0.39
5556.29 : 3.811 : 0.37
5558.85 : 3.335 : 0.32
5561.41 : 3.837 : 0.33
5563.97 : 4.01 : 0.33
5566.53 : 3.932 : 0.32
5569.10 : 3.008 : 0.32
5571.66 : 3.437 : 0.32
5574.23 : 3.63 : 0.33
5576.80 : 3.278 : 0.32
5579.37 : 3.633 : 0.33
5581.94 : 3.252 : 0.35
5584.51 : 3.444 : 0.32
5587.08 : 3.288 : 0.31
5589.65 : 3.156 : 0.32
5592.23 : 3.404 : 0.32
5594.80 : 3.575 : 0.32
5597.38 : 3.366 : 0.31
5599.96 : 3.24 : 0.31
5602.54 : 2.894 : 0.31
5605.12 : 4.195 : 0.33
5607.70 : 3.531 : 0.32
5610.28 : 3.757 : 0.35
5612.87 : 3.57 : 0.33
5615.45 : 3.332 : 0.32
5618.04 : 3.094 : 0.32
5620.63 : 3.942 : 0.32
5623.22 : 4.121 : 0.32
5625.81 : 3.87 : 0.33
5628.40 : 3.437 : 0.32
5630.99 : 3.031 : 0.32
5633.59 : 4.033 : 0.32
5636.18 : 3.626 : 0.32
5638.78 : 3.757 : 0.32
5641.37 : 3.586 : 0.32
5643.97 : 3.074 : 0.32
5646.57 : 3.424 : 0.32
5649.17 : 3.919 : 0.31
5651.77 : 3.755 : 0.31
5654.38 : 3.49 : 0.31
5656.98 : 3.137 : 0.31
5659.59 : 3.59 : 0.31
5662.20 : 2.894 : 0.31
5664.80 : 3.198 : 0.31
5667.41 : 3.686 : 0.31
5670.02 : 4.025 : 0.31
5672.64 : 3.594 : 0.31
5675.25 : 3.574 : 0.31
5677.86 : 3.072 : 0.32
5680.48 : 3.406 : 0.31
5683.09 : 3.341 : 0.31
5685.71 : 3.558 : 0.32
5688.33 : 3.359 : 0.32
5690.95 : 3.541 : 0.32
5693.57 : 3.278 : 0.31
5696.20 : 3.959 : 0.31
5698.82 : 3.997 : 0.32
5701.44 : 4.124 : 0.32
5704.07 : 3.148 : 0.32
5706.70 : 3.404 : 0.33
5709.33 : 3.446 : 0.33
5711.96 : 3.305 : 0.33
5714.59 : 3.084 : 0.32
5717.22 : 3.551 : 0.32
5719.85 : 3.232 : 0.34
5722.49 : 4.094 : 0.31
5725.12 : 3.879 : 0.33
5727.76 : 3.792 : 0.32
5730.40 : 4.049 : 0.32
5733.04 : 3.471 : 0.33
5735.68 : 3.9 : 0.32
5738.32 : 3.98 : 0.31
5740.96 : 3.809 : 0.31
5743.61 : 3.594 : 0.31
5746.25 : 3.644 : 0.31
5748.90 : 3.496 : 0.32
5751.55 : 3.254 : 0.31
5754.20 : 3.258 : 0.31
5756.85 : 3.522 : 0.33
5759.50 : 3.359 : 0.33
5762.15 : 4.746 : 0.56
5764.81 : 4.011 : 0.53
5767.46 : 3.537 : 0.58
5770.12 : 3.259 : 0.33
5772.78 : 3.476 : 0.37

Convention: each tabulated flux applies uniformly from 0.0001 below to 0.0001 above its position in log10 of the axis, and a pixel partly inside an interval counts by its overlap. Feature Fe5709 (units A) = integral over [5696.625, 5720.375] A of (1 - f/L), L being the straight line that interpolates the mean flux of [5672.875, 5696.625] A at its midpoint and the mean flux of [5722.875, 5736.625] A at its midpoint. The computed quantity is 0.92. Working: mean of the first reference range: 3.44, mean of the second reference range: 3.84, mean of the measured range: 3.5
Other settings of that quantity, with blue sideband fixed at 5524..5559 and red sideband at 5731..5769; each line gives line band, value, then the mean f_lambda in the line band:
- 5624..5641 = -0.41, 3.64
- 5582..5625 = 0.34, 3.49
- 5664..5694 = 1.06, 3.48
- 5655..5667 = 1.10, 3.26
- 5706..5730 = 0.64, 3.56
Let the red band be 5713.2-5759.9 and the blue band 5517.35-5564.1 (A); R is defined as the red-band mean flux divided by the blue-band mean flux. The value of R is 1.04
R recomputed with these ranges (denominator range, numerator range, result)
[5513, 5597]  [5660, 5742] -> 1.03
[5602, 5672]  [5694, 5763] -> 1.02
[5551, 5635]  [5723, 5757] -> 1.05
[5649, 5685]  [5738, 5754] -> 1.03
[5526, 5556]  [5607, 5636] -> 1.04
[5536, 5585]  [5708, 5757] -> 1.01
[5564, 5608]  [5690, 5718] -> 1.03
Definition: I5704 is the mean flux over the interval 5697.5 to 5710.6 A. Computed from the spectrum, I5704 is 3.62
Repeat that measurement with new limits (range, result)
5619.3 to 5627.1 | 3.97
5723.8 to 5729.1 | 3.84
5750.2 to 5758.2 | 3.35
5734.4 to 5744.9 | 3.82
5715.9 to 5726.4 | 3.69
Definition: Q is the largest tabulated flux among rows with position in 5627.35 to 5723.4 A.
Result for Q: 4.124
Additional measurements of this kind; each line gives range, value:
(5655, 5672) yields 4.025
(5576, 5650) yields 4.195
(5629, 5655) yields 4.033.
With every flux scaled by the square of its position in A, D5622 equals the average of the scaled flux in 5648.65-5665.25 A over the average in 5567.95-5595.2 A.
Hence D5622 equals 1.04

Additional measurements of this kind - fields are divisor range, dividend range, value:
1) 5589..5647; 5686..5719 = 1.03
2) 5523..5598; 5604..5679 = 1.06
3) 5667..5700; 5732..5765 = 1.06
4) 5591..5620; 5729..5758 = 1.10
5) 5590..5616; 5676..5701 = 1.04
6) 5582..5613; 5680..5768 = 1.10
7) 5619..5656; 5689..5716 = 0.99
